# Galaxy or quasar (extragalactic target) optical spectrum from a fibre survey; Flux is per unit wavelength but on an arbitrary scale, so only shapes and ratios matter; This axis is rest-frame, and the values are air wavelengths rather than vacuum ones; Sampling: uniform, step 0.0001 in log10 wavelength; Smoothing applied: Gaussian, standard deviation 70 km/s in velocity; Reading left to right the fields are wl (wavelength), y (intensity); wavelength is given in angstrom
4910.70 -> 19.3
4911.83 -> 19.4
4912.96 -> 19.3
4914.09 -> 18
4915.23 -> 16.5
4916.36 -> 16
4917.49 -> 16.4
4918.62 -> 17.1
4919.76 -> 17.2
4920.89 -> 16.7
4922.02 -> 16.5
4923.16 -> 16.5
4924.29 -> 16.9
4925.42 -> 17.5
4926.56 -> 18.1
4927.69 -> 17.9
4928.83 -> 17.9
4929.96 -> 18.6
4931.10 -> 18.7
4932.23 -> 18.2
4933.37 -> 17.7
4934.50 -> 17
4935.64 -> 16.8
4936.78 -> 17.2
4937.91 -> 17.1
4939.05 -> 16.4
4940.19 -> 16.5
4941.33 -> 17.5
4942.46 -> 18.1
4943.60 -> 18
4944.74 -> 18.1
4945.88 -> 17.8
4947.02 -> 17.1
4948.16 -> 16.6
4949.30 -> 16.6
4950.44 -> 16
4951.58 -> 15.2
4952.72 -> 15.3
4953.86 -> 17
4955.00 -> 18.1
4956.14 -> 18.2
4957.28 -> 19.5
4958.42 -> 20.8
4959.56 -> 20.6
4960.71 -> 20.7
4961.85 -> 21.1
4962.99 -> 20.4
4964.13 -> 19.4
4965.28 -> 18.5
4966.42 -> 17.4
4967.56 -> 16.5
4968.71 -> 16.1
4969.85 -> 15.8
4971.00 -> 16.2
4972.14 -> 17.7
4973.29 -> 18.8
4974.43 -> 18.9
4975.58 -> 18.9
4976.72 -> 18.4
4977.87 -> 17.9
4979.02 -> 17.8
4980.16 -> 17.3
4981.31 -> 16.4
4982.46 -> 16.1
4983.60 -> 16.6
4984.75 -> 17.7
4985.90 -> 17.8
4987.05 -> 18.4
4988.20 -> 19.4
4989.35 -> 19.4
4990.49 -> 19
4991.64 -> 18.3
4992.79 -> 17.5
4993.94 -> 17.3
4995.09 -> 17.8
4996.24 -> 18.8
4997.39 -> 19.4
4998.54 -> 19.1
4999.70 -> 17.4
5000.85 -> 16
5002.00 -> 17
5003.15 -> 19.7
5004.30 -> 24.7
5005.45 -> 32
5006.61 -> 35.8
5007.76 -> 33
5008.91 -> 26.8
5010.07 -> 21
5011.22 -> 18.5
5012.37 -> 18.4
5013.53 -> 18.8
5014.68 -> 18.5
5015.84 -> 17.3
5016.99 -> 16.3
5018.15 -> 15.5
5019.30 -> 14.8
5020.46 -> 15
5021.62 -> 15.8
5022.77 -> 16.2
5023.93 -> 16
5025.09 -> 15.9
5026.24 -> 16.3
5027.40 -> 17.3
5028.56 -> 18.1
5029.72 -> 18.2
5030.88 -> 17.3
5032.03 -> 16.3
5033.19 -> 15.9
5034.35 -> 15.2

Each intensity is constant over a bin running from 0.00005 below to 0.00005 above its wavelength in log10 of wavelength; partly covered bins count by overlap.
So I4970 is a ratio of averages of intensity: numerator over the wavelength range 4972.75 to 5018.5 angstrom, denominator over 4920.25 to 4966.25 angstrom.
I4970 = 1.10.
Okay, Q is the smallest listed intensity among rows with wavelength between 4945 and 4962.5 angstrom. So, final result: 15.2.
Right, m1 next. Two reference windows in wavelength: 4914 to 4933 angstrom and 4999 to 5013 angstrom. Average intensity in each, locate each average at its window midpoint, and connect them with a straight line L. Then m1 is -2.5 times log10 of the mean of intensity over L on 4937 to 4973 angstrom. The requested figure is 0.11 mag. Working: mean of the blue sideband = 17.3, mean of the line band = 17.8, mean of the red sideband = 23.3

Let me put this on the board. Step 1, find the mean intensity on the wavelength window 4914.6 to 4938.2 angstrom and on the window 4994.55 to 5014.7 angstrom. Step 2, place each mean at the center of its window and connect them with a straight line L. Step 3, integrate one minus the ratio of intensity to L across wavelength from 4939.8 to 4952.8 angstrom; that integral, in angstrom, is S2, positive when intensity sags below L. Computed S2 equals 1.0 angstrom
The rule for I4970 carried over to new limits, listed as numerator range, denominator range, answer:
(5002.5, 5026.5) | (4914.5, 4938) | 1.18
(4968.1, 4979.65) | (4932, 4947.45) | 1.02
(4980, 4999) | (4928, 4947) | 1.03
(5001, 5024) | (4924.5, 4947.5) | 1.17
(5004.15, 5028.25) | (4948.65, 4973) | 1.12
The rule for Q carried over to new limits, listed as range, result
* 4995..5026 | 14.8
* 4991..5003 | 16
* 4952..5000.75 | 15.3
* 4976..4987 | 16.1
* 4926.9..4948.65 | 16.4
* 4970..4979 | 16.2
